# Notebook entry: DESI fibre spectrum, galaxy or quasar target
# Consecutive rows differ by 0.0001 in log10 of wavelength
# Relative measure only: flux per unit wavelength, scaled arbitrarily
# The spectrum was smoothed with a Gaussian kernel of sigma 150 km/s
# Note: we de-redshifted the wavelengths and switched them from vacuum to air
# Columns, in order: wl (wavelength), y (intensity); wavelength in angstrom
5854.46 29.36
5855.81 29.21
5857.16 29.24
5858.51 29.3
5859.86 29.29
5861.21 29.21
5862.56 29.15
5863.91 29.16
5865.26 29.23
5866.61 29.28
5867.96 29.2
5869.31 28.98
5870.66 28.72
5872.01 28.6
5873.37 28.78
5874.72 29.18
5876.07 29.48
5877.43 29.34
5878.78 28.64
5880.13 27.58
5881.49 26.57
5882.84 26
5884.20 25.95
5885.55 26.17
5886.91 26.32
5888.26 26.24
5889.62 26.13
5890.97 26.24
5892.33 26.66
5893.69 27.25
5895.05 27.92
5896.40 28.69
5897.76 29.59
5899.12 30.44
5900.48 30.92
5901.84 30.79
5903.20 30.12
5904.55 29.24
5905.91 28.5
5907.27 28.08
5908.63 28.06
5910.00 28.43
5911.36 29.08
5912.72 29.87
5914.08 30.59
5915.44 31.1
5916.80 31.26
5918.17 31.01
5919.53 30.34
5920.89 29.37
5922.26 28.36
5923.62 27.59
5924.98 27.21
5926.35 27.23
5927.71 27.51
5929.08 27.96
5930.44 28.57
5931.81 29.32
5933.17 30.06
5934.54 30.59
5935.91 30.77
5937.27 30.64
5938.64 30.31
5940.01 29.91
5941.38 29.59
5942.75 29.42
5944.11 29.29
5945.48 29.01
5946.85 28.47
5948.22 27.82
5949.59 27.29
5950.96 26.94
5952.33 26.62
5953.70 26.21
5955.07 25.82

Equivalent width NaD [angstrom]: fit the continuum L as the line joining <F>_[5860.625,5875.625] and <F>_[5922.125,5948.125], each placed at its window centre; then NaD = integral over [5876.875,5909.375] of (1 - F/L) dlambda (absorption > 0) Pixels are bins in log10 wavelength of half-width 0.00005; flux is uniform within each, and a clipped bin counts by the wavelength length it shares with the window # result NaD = 1.2 angstrom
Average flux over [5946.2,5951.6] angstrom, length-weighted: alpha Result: 27.6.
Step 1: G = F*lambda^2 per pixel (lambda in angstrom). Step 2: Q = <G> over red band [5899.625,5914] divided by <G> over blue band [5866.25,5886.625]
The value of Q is 1.06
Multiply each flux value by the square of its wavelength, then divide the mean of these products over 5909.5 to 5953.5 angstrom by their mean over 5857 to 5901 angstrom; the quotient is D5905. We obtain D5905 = 1.05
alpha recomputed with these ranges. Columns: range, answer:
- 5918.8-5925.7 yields 28.6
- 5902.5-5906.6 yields 29.3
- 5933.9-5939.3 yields 30.6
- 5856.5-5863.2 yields 29.2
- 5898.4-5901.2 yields 30.6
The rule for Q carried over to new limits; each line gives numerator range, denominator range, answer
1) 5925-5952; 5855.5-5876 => 1.02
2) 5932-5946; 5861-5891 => 1.09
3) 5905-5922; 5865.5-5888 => 1.07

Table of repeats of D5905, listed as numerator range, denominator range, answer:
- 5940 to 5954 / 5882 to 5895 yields 1.09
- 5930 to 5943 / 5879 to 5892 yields 1.15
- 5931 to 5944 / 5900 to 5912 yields 1.04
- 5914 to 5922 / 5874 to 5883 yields 1.09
